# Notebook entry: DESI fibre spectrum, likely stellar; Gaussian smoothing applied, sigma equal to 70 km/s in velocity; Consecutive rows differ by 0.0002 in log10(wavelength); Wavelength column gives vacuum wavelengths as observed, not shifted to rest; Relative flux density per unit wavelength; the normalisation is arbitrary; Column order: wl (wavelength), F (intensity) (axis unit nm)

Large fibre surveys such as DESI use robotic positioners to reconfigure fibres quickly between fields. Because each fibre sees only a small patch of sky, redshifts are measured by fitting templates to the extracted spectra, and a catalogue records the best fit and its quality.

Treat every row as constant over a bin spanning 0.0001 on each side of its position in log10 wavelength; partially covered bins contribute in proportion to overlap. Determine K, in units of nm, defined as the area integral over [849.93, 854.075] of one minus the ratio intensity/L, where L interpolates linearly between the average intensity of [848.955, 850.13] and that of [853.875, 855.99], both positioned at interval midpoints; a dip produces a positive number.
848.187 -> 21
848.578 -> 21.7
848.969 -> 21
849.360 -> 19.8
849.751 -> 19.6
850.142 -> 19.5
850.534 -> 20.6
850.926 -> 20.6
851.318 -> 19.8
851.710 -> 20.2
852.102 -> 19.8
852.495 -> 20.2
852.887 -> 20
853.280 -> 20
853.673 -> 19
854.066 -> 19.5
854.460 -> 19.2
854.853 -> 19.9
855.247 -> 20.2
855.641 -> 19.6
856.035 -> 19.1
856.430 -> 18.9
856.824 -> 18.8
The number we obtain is -0.03 nm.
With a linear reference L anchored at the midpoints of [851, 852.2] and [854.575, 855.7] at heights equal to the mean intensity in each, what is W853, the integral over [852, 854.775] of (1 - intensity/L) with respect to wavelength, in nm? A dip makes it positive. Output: 0.04 nm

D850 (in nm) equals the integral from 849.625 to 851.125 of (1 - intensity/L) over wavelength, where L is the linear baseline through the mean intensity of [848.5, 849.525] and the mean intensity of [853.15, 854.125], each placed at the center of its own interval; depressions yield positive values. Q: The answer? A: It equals 0.02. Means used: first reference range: 20.8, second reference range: 19.5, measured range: 20.1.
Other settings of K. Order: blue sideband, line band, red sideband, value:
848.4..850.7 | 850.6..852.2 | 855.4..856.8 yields -0.01 nm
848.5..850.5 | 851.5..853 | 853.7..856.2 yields -0.01 nm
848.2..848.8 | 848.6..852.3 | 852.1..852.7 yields 0.10 nm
